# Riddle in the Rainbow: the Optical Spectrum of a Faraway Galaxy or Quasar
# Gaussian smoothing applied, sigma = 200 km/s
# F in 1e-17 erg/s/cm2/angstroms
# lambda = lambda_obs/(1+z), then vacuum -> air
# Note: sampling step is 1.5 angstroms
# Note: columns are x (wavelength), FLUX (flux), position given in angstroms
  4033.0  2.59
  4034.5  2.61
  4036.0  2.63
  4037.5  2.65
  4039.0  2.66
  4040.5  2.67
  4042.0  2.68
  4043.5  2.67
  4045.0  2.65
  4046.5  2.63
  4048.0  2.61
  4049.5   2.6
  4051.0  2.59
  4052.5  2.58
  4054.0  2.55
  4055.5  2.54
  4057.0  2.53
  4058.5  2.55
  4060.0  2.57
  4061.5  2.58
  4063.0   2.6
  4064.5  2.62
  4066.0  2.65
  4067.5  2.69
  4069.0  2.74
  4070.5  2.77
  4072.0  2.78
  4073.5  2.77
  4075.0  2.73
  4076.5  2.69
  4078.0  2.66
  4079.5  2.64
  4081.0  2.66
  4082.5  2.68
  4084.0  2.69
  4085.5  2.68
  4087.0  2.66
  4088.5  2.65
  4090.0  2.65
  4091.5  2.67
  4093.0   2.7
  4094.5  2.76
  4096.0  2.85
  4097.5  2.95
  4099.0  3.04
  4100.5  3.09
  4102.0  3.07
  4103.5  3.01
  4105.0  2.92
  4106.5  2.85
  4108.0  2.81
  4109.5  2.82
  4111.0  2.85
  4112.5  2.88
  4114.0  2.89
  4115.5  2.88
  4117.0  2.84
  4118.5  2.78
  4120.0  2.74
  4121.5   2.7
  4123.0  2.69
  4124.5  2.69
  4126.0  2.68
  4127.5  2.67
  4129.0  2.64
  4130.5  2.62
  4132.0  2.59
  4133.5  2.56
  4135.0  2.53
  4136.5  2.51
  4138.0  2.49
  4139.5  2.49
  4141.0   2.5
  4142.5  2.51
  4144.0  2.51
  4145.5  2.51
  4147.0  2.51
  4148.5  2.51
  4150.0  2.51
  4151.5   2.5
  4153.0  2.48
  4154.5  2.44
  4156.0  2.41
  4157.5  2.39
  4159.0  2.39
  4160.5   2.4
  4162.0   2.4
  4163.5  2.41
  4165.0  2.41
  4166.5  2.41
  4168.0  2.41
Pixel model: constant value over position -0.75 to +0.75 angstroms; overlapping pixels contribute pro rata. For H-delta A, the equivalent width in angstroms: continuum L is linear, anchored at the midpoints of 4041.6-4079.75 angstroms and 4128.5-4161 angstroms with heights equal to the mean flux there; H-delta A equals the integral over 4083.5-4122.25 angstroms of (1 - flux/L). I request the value -3.9 angstroms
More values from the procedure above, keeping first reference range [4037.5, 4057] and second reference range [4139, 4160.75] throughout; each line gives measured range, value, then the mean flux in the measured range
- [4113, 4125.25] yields -1.3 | 2.78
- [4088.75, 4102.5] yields -1.6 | 2.85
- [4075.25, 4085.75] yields -0.4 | 2.67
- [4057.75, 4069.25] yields -0.1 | 2.62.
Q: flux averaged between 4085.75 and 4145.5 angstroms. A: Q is 2.73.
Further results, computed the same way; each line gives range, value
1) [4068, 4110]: 2.78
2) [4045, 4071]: 2.61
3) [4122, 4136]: 2.63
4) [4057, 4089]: 2.67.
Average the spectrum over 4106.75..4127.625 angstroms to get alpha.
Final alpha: 2.78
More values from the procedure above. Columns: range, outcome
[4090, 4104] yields 2.89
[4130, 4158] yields 2.5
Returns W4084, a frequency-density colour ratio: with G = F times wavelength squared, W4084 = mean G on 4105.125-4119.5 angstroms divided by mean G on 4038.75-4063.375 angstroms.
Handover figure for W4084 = 1.13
